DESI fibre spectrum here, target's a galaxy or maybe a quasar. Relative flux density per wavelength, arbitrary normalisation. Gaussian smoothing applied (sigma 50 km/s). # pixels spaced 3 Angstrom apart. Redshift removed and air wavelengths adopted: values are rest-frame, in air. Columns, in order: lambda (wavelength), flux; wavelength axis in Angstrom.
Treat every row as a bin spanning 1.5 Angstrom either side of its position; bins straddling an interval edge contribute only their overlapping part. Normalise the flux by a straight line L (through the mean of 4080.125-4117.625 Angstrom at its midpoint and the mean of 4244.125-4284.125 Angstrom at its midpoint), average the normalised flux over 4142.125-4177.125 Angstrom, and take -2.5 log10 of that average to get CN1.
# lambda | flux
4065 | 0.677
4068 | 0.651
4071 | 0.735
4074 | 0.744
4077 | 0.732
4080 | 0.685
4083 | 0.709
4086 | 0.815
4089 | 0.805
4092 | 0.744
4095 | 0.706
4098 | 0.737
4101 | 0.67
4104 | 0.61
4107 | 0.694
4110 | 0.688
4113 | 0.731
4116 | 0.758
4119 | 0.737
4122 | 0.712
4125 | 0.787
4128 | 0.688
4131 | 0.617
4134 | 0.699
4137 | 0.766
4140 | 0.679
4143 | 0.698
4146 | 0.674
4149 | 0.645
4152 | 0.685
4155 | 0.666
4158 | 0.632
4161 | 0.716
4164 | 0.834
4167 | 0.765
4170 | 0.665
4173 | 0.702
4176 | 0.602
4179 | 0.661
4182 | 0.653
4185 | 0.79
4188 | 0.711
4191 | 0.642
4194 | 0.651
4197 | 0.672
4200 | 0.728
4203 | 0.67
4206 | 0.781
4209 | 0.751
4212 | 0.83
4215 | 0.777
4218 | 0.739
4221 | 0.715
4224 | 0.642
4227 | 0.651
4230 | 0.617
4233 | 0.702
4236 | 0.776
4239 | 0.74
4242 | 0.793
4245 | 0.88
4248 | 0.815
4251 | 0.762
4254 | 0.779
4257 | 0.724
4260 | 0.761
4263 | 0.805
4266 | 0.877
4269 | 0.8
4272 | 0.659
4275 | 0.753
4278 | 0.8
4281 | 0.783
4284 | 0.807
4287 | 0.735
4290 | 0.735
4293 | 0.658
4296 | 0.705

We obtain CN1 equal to 0.08 mag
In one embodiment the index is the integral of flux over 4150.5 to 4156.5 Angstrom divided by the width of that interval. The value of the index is 0.676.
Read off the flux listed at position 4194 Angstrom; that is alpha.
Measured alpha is 0.651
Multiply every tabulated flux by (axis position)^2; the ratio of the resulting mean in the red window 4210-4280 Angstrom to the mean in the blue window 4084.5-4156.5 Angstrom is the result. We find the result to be 1.1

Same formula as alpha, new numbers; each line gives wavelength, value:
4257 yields 0.724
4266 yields 0.877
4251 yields 0.762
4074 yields 0.744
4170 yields 0.665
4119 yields 0.737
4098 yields 0.737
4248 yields 0.815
